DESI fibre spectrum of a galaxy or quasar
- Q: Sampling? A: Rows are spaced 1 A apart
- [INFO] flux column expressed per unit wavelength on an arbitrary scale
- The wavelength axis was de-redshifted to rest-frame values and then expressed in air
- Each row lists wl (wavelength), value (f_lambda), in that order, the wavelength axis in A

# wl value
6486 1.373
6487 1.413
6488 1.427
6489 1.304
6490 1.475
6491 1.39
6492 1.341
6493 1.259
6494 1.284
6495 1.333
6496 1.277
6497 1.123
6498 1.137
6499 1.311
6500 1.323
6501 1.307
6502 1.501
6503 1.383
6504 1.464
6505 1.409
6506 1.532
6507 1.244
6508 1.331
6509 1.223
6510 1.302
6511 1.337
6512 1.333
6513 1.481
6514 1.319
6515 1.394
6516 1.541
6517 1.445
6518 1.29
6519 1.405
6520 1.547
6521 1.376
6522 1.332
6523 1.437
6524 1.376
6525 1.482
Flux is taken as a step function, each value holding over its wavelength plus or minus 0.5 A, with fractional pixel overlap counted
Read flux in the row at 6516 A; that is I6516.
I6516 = 1.541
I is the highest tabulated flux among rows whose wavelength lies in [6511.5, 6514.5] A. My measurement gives 1.481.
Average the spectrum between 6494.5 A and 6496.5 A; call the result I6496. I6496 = 1.3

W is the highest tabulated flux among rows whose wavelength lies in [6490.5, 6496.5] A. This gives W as 1.39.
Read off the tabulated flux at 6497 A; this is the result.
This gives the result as 1.123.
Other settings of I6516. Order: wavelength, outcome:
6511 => 1.337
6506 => 1.532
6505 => 1.409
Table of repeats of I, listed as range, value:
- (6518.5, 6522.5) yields 1.547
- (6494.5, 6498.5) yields 1.333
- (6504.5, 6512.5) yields 1.532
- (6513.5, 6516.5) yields 1.541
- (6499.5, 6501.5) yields 1.323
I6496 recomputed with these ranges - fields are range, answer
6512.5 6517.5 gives 1.44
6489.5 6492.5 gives 1.4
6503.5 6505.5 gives 1.44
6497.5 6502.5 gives 1.32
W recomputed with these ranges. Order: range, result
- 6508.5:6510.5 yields 1.302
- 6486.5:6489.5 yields 1.427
